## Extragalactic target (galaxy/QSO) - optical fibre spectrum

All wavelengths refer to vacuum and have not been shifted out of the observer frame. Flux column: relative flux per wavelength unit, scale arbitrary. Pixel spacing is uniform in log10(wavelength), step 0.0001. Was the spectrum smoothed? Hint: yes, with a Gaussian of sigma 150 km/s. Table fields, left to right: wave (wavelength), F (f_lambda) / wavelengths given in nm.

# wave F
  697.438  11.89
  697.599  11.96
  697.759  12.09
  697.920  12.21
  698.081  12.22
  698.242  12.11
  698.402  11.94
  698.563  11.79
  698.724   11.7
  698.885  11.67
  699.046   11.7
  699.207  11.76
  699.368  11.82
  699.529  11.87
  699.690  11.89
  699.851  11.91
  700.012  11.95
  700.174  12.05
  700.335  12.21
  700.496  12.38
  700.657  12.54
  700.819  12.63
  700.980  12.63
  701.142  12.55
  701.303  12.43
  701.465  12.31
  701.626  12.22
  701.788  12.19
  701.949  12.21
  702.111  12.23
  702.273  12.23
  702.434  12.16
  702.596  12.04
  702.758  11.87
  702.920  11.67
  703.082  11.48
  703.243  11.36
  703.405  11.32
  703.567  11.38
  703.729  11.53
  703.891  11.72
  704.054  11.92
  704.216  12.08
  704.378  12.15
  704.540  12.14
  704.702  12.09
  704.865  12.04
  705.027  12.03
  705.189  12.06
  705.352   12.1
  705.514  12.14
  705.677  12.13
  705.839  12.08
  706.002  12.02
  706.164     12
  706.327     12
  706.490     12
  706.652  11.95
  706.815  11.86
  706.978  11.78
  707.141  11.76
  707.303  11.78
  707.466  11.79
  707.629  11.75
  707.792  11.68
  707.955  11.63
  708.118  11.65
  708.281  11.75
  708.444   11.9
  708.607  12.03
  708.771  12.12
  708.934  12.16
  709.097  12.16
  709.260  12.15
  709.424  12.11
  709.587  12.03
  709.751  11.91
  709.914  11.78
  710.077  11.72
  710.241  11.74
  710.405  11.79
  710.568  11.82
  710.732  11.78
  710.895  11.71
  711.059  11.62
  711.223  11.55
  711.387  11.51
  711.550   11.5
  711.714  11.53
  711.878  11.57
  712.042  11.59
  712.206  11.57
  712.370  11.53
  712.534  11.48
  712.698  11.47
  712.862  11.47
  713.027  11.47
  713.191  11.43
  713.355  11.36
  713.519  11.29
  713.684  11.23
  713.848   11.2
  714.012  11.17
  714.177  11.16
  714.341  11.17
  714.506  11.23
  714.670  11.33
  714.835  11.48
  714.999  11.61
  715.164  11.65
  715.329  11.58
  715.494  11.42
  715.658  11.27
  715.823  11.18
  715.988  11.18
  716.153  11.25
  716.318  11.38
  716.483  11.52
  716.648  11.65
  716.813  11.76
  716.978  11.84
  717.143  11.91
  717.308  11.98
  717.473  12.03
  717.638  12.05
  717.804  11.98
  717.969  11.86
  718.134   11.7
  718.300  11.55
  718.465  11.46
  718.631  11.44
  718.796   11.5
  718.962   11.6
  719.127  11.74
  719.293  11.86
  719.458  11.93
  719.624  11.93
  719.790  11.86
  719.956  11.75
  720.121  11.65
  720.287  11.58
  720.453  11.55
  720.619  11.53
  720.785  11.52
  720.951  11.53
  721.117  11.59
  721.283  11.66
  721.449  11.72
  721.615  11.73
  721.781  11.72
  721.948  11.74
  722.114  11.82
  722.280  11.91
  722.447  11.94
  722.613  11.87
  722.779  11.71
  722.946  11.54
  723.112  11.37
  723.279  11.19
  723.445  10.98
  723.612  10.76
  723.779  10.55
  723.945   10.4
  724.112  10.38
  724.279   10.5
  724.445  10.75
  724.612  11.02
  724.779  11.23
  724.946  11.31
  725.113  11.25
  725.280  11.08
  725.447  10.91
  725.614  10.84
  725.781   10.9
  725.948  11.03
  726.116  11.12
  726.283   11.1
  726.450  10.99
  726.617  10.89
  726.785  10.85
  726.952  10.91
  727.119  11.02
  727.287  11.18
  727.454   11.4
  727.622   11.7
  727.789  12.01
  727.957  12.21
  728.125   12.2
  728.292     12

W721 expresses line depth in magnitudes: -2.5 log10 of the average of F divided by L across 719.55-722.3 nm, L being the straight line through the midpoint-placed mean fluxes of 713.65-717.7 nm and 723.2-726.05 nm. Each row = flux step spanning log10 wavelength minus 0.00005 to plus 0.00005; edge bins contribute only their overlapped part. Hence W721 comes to -0.052 mag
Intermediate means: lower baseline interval 11.5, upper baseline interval 10.9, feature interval 11.7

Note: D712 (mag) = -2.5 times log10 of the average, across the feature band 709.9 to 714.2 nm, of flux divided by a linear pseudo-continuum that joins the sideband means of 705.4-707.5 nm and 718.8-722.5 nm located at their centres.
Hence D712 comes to 0.03 mag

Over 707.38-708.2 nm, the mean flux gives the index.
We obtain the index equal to 11.7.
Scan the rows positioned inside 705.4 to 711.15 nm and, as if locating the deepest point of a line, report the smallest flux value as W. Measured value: 11.62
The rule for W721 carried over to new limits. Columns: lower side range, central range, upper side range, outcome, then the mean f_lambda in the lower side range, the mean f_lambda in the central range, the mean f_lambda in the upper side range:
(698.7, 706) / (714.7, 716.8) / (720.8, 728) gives 0.01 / 12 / 11.4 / 11.3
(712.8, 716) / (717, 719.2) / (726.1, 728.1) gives -0.04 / 11.3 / 11.8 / 11.3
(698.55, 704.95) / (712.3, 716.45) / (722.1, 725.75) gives 0.01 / 12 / 11.4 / 11.1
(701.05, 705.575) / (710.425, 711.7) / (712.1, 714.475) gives -0.01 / 12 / 11.7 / 11.4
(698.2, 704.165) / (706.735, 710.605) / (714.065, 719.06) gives -0.01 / 12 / 11.9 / 11.6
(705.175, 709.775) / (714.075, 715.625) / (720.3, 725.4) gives 0.02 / 11.9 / 11.4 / 11.3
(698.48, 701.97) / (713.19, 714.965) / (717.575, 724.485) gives 0.04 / 12.1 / 11.3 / 11.5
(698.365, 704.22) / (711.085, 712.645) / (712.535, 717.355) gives 0.00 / 12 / 11.5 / 11.4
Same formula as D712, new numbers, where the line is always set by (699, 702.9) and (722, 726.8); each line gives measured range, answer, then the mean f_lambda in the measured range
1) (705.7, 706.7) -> -0.009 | 12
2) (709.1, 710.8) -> -0.013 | 11.9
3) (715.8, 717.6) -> -0.017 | 11.6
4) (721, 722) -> -0.041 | 11.7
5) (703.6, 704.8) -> 0.008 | 11.9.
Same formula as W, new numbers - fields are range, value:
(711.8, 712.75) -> 11.47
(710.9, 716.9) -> 11.16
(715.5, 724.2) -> 10.38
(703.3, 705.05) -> 11.32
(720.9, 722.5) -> 11.53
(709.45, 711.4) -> 11.51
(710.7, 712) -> 11.5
